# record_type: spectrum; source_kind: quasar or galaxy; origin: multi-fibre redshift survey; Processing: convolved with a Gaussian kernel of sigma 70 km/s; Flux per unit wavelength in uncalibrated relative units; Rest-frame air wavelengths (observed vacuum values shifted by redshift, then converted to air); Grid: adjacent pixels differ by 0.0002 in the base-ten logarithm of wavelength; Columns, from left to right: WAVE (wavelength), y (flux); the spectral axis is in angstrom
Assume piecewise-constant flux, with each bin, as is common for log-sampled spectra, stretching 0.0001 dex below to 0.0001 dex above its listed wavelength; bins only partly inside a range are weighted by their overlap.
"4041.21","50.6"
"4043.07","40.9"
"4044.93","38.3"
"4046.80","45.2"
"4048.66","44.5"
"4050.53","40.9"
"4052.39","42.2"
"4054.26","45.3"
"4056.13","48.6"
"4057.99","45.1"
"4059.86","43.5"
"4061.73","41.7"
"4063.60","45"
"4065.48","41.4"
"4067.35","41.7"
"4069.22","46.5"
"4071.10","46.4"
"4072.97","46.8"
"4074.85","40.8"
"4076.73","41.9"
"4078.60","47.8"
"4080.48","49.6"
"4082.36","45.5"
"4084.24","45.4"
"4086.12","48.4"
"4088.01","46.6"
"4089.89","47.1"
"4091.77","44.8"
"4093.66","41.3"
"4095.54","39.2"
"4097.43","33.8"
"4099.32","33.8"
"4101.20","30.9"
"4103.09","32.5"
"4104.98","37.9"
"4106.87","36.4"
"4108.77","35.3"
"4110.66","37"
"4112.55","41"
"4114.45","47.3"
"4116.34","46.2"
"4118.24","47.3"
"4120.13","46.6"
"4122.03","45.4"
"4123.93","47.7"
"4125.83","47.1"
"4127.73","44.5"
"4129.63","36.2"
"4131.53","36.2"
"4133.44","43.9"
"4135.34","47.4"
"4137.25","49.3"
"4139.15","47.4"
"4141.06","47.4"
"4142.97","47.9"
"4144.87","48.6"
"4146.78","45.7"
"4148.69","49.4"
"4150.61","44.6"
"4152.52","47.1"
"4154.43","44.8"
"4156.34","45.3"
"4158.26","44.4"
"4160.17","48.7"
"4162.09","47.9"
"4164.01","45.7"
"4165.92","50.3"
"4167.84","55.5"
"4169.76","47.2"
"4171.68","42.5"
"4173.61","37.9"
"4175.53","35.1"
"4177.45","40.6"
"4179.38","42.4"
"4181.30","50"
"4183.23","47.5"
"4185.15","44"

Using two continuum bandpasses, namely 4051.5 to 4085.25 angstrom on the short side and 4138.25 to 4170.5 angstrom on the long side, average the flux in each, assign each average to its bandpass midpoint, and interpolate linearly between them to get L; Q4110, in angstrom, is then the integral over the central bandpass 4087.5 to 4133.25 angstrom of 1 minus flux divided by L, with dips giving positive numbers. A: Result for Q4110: 5.2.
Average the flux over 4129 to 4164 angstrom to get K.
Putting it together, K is 45.8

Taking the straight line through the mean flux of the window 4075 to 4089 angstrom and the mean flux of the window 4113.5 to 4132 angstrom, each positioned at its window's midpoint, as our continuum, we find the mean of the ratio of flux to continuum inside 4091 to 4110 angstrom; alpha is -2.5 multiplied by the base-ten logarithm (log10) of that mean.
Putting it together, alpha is 0.24 mag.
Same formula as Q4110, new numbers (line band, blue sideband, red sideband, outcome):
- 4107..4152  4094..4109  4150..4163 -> -4.3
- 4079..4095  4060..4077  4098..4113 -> -2.6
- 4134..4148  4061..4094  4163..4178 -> -0.9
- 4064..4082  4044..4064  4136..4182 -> -0.3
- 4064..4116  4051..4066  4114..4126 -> 4.1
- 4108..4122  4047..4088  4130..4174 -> 0.7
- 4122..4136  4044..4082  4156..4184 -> 0.5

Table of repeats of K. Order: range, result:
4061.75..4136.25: 42.6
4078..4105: 41.7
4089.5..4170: 43.8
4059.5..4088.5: 44.9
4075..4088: 46.1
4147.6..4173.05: 47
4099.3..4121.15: 39.6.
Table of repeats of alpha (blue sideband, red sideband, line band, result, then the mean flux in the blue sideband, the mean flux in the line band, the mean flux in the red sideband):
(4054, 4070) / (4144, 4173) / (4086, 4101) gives 0.11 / 44.3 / 41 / 47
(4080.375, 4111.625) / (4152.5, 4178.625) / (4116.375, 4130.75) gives -0.07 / 40.1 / 45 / 45.1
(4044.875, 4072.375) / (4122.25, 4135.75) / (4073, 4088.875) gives -0.05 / 44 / 45.8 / 43.2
